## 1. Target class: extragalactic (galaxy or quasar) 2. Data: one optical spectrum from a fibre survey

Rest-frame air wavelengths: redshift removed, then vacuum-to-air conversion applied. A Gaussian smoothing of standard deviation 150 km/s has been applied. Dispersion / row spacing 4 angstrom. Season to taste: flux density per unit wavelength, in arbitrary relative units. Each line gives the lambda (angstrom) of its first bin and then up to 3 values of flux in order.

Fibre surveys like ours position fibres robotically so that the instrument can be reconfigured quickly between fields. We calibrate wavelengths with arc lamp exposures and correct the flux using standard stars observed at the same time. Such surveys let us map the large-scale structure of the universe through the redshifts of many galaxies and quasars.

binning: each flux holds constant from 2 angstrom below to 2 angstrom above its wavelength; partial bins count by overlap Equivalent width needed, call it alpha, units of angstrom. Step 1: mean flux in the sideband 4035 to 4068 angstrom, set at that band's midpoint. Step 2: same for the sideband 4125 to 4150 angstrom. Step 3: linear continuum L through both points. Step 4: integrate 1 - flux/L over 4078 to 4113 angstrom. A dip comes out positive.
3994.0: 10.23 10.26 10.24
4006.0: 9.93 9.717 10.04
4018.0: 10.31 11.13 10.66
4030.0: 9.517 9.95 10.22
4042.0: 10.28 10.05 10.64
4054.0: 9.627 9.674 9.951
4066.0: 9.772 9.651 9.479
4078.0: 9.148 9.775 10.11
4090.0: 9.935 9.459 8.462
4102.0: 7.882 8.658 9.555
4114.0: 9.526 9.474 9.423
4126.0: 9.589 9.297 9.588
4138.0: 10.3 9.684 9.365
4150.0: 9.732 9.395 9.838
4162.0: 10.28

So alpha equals 2.1 angstrom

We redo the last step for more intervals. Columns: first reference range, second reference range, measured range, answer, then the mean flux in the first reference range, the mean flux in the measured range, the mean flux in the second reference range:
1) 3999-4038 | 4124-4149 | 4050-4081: 0.9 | 10.2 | 9.69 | 9.64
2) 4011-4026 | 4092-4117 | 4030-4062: -0.1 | 10.5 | 10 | 8.95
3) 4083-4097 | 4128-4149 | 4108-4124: 0.3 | 9.73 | 9.49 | 9.65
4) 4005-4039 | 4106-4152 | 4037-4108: 2.1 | 10.2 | 9.59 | 9.55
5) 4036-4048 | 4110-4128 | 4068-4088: 0.5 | 10.2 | 9.63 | 9.51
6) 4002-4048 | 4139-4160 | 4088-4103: 1.3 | 10.2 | 9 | 9.64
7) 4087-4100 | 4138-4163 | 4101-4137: 0.9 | 9.35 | 9.29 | 9.74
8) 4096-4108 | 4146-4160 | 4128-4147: -0.9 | 8.33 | 9.66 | 9.61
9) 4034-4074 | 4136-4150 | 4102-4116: 1.1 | 9.96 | 9.05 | 9.78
